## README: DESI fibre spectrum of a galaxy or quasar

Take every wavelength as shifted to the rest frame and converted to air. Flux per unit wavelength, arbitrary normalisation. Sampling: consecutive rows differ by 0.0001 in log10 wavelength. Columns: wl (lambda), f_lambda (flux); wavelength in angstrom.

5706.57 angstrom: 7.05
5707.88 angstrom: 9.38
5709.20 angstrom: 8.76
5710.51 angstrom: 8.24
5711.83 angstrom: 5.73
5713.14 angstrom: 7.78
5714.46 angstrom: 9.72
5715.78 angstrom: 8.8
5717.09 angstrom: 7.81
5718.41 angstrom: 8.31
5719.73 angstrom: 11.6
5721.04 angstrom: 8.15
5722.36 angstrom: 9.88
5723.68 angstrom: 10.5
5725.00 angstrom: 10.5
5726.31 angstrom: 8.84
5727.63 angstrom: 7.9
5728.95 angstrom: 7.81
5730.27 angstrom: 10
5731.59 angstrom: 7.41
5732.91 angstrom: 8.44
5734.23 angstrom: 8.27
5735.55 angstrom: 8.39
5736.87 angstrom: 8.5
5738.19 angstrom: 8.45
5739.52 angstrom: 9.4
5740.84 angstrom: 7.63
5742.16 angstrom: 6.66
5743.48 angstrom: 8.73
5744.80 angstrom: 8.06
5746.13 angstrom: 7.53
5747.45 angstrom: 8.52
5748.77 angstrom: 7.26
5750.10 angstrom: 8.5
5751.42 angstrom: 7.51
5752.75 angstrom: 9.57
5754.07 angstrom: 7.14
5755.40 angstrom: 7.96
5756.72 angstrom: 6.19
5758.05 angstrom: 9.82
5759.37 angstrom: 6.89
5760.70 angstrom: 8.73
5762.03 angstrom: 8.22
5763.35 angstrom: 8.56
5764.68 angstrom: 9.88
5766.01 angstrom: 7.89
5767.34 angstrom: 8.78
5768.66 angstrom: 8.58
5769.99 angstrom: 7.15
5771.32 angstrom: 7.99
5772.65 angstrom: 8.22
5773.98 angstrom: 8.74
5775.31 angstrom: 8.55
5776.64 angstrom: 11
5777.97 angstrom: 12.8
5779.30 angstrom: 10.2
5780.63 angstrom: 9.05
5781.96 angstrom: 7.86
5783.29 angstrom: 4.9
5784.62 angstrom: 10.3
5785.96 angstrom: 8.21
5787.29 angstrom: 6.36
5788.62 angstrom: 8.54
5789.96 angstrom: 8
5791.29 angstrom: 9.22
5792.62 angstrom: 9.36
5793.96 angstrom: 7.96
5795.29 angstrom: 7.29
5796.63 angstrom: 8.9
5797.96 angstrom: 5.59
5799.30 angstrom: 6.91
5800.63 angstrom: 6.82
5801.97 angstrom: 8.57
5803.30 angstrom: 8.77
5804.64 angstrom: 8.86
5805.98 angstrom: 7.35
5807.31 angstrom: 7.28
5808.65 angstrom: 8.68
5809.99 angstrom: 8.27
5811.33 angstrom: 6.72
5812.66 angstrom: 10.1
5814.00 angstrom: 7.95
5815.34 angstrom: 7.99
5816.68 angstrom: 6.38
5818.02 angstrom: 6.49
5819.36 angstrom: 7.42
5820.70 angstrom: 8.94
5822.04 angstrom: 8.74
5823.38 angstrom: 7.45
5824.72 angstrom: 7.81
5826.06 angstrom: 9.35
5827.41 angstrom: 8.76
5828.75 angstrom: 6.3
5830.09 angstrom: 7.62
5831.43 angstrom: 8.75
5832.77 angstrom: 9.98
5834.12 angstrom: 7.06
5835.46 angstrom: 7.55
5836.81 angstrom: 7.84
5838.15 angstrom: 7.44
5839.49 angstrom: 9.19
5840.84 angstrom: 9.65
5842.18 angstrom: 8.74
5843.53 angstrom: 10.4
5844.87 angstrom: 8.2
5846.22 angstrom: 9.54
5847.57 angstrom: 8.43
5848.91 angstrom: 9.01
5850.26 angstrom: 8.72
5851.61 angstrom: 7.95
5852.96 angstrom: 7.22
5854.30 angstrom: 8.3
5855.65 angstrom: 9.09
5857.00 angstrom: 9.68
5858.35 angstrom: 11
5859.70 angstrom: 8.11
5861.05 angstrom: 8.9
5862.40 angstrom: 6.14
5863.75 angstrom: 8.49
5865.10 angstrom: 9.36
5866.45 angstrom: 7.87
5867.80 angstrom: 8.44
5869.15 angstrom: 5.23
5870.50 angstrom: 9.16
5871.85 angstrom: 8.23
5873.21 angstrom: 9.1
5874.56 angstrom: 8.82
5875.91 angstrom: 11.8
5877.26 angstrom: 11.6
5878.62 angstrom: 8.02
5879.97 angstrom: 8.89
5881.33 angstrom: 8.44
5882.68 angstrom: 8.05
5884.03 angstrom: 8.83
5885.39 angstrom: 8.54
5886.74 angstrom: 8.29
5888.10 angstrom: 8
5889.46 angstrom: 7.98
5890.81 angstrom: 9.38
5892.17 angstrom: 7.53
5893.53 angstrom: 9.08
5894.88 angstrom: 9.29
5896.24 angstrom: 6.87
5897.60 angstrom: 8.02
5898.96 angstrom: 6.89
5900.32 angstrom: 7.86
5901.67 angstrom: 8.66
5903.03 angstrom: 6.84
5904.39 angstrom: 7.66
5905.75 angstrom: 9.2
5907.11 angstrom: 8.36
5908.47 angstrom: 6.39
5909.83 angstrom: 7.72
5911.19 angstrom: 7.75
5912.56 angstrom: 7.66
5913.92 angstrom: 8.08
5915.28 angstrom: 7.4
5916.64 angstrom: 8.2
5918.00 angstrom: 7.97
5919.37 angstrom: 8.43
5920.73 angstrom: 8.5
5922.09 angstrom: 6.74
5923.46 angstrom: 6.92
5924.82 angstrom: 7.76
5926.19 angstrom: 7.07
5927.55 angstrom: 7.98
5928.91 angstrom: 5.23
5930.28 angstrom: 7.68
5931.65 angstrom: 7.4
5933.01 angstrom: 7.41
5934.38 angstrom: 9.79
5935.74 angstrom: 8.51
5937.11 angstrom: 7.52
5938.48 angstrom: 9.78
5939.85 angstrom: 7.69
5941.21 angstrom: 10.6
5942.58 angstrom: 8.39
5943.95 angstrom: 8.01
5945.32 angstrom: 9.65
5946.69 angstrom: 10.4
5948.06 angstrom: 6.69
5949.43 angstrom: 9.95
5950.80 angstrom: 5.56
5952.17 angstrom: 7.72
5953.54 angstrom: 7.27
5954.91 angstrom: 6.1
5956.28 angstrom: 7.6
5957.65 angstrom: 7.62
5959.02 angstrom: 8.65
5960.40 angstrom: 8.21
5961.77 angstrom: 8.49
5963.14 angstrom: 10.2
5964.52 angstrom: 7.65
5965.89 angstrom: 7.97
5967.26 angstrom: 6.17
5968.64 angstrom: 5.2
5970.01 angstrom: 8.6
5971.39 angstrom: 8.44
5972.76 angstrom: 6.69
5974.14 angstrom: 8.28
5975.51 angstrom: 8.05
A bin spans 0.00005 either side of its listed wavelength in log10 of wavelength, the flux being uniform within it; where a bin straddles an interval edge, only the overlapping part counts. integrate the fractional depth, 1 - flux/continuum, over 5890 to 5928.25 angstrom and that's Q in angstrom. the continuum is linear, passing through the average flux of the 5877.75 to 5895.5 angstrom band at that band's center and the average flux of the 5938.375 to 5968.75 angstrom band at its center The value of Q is 2.33 angstrom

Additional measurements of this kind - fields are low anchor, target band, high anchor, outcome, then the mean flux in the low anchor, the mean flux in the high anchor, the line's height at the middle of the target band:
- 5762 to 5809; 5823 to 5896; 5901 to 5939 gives -4.6 angstrom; 8.37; 7.8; 8.06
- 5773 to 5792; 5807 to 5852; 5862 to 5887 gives 2.4 angstrom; 8.83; 8.63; 8.73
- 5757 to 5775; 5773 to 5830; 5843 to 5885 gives 2.0 angstrom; 8.37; 8.74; 8.5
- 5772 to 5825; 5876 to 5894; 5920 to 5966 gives -1.5 angstrom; 8.22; 8.02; 8.1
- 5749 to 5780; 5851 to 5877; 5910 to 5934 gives -2.2 angstrom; 8.63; 7.57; 7.96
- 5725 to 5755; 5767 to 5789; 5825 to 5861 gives -0.7 angstrom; 8.25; 8.61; 8.38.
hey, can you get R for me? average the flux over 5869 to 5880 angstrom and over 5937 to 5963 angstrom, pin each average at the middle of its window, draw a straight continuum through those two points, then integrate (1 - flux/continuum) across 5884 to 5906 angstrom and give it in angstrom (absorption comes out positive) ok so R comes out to 2.0 angstrom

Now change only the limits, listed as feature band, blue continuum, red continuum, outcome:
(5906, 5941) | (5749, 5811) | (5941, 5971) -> 1.01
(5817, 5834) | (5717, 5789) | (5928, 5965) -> 0.64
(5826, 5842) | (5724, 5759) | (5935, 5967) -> 0.00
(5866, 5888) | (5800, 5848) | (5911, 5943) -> -1.72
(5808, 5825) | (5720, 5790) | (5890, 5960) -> 0.77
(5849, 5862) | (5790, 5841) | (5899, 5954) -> -1.20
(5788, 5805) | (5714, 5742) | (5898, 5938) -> 0.77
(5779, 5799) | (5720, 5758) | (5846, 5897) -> 1.00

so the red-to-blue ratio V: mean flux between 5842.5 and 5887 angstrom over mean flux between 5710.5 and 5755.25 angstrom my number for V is 1.03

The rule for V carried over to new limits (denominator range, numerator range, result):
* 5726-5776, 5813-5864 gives 1.01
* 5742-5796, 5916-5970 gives 0.95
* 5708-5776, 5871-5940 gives 0.97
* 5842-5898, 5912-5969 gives 0.92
